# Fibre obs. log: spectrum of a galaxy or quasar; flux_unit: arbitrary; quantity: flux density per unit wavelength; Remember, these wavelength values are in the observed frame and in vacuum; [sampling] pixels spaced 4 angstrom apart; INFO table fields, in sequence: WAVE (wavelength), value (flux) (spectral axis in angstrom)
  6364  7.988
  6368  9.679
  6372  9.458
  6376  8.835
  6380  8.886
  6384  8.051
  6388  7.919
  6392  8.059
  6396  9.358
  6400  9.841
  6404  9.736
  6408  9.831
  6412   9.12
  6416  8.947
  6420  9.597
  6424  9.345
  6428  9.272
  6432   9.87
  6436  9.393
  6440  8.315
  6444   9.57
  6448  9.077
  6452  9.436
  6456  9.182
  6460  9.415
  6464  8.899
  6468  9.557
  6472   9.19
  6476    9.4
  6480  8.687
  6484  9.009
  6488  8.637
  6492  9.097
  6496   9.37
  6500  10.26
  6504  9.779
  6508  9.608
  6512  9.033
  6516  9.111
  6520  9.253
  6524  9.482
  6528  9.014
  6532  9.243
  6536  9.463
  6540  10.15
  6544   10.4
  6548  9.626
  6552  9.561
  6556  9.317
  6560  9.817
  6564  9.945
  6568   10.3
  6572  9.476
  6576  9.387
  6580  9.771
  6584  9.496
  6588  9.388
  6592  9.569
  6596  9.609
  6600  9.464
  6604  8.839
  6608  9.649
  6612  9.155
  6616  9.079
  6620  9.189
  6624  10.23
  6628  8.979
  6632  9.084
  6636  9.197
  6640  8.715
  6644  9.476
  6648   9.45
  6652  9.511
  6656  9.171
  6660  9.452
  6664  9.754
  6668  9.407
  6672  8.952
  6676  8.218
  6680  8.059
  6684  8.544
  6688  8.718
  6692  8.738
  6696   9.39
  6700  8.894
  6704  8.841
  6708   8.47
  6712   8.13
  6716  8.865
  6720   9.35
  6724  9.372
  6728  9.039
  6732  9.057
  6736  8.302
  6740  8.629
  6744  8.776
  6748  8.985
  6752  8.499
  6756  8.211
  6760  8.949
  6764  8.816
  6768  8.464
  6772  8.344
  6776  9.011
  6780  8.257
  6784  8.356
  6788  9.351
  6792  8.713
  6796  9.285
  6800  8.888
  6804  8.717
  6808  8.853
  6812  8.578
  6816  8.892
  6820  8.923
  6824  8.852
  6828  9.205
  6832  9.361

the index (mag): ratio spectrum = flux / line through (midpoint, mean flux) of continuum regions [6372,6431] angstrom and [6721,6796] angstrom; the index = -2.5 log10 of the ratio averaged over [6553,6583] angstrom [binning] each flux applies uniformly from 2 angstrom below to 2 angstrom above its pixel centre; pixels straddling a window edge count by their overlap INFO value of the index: -0.09 mag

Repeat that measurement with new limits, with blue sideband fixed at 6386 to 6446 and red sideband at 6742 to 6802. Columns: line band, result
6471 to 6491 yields 0.02 mag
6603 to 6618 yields -0.03 mag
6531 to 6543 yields -0.08 mag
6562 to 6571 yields -0.12 mag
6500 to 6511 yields -0.07 mag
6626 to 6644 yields -0.02 mag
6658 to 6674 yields -0.06 mag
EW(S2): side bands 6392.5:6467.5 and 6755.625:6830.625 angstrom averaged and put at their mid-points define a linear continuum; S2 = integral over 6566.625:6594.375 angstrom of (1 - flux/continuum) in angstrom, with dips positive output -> -1.6 angstrom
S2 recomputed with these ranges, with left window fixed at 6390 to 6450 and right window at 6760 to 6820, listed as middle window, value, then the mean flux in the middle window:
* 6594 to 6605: -0.4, 9.35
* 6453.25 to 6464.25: 0.0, 9.23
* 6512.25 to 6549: -1.5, 9.5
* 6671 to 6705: 0.8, 8.69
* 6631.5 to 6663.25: -1.1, 9.28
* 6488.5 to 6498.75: 0.0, 9.22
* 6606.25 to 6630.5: -1.0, 9.37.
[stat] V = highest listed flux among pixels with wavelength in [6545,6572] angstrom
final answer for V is 10.3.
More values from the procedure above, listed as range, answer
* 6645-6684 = 9.754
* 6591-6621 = 9.649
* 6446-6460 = 9.436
